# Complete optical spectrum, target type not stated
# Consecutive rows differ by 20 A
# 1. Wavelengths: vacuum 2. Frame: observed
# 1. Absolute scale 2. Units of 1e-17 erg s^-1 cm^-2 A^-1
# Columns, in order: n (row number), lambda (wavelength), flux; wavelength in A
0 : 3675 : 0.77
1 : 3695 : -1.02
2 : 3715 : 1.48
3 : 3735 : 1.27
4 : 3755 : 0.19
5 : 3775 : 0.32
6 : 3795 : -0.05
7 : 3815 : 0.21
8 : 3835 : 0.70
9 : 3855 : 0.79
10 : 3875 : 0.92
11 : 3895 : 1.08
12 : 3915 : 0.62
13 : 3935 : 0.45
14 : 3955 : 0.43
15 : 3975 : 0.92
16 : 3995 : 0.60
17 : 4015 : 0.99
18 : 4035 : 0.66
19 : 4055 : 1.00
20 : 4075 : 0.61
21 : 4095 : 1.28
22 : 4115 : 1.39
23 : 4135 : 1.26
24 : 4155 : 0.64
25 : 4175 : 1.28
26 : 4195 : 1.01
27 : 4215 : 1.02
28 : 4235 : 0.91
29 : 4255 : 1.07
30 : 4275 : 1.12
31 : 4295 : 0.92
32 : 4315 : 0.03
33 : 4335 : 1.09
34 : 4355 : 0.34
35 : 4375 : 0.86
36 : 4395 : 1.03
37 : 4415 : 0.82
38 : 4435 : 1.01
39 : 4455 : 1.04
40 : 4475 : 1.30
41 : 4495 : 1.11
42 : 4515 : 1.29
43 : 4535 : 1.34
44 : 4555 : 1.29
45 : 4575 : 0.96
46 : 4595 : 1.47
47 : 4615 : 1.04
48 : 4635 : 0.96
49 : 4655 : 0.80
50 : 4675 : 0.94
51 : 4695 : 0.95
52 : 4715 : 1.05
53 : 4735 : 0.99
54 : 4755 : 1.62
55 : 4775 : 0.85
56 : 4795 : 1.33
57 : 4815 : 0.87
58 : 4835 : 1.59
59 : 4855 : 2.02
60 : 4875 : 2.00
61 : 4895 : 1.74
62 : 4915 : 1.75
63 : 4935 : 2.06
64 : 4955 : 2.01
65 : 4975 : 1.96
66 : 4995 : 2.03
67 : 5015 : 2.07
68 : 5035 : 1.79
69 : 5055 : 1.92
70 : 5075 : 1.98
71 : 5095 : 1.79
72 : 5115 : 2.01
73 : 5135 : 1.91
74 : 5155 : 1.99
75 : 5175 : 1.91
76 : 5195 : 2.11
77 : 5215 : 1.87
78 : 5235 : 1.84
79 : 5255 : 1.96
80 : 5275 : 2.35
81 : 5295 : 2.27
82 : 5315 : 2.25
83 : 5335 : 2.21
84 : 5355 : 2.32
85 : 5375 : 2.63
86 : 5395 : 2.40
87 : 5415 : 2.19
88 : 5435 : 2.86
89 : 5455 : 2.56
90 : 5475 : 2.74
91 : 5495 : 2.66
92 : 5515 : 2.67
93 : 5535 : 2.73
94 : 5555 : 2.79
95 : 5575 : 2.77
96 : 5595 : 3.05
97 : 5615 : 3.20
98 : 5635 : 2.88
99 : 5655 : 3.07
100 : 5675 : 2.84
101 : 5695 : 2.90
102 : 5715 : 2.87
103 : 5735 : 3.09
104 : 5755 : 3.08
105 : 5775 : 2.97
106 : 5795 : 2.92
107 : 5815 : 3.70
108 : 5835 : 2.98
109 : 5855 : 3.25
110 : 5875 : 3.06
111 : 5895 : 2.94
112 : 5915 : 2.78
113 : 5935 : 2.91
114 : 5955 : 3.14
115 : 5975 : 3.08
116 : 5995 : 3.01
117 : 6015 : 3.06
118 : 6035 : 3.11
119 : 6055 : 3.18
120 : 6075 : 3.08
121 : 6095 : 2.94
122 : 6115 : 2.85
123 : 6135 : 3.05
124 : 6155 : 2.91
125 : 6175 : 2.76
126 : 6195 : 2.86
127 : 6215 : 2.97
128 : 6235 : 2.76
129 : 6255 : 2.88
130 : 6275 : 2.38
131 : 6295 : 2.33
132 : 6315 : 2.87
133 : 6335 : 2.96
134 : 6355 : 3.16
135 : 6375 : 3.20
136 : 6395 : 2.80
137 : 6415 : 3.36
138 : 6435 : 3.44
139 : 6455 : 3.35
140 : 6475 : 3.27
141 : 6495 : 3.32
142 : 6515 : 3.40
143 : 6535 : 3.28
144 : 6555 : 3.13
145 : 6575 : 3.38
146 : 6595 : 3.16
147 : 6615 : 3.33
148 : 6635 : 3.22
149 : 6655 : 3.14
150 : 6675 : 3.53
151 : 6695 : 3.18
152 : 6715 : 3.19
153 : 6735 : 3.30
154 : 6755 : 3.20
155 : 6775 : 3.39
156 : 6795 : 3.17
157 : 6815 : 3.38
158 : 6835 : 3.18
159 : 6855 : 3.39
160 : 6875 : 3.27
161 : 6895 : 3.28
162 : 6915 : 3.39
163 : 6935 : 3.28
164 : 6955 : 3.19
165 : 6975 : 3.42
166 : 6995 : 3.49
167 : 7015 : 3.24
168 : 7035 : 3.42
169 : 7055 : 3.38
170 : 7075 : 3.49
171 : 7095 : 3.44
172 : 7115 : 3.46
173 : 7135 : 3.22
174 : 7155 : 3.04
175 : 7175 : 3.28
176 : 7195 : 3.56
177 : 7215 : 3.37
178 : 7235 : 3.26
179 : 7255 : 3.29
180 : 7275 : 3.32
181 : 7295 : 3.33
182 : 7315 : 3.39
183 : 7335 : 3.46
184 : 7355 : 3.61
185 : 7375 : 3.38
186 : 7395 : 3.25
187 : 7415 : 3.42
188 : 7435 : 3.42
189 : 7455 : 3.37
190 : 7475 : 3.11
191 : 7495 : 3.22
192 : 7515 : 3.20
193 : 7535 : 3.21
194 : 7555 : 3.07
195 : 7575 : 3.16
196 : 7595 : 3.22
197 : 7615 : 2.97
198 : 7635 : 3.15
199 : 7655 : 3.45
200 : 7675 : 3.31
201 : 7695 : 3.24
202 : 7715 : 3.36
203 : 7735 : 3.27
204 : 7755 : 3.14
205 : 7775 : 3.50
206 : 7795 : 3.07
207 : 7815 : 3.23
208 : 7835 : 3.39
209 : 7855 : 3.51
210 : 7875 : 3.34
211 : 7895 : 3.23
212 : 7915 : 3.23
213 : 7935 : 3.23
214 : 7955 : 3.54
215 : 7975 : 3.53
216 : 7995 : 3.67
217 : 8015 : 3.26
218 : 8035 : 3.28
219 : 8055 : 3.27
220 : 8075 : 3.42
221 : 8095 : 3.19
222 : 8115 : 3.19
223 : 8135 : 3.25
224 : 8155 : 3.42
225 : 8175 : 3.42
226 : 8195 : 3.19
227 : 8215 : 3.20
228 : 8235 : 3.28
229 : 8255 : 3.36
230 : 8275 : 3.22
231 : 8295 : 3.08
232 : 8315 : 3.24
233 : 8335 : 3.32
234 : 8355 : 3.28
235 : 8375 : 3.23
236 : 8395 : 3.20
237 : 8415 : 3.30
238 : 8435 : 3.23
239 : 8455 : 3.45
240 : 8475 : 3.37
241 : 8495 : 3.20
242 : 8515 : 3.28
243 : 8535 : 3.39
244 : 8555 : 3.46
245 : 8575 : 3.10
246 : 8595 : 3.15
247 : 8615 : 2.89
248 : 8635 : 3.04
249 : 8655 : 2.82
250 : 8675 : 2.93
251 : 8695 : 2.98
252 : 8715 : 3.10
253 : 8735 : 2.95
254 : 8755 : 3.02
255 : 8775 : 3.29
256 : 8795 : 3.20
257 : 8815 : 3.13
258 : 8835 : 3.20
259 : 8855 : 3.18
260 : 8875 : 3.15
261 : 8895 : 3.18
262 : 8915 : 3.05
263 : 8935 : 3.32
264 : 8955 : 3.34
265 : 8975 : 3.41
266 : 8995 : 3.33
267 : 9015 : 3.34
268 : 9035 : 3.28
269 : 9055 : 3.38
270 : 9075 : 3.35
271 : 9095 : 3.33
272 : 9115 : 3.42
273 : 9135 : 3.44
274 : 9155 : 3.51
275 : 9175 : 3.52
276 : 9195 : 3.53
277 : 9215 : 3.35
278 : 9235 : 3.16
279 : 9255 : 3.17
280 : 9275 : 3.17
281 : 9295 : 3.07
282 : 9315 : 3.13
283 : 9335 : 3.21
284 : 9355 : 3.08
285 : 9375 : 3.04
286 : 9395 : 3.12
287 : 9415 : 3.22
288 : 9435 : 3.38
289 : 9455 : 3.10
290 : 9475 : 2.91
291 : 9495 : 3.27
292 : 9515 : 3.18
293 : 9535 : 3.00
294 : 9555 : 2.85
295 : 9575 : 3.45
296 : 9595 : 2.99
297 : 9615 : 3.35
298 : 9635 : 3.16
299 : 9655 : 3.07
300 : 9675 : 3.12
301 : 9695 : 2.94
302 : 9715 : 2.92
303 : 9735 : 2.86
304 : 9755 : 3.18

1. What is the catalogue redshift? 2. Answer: 0.21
